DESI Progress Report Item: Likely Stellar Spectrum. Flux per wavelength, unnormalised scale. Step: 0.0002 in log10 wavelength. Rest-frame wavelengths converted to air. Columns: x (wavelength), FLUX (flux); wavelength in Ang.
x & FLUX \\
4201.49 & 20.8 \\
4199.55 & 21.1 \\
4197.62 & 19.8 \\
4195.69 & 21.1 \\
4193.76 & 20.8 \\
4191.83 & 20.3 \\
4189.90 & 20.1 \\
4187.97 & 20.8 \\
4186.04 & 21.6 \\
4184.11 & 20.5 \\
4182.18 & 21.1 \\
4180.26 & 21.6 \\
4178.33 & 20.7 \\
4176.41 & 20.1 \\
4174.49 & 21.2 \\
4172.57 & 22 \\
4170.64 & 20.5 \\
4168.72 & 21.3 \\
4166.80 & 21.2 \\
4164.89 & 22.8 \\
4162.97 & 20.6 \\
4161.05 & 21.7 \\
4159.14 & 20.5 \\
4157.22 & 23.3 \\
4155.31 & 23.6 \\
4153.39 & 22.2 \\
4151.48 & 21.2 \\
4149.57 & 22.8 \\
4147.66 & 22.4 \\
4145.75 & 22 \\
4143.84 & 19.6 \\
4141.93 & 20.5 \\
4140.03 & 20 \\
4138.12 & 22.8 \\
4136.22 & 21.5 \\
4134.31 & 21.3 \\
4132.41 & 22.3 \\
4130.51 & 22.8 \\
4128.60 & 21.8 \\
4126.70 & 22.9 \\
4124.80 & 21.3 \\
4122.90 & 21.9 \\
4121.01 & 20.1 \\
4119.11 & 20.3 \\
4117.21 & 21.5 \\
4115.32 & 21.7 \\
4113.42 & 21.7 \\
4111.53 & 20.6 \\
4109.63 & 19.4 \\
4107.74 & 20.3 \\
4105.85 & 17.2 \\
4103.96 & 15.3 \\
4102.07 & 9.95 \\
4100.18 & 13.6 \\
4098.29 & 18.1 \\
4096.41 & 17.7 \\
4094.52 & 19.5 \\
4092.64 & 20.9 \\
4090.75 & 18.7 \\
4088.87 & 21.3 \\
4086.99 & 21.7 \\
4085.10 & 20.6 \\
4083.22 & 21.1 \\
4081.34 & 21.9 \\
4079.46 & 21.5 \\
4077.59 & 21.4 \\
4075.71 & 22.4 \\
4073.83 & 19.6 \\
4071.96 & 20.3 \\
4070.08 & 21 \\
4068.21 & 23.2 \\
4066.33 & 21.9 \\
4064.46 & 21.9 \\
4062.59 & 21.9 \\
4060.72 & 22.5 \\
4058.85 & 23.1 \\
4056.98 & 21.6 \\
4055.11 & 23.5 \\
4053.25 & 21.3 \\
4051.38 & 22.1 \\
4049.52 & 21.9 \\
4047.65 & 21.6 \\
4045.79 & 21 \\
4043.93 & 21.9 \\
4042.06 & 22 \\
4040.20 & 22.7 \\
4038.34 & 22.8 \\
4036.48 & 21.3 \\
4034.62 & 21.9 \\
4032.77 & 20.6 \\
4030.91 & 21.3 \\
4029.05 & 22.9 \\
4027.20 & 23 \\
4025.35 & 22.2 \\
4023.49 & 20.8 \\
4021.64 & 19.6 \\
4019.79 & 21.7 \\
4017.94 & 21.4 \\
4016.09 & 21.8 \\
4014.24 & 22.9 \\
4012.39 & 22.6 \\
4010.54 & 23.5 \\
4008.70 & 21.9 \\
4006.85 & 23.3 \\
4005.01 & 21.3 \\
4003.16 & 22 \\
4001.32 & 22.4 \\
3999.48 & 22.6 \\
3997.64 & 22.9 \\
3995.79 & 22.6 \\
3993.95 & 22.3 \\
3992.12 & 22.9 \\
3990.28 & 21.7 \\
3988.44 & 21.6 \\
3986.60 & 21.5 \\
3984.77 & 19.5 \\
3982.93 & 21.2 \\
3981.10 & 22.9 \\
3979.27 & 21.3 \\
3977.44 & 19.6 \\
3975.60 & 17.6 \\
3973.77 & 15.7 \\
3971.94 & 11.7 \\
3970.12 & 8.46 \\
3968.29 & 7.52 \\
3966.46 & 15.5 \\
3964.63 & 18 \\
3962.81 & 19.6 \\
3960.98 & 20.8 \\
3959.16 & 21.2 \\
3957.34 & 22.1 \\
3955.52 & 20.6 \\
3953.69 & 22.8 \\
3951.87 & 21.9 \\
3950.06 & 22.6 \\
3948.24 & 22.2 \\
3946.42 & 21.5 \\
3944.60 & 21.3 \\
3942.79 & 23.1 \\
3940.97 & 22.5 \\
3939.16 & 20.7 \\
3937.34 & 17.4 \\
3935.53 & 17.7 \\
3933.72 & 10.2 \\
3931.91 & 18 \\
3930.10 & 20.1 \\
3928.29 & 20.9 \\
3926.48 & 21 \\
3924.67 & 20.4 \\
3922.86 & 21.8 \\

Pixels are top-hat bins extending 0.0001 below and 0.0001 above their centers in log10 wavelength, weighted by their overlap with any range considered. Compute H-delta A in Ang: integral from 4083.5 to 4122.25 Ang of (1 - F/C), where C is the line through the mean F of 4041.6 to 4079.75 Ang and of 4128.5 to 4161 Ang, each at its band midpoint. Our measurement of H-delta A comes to 4.9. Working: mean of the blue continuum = 21.8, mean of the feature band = 19.1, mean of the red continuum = 21.8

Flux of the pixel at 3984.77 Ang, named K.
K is 19.5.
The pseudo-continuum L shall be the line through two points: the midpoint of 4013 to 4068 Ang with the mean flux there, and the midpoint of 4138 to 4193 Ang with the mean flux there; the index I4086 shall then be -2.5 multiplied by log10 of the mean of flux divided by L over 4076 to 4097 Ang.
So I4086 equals 0.05 mag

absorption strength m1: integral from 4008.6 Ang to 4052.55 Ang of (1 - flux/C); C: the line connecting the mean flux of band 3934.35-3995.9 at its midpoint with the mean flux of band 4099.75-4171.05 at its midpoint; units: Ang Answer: -4.0 Ang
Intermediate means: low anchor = 19.6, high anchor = 20.8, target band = 21.9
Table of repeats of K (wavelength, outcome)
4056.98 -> 21.6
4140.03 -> 20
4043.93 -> 21.9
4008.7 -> 21.9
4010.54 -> 23.5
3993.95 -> 22.3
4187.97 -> 20.8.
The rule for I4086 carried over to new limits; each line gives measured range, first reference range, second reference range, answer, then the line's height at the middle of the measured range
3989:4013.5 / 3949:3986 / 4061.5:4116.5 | -0.18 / 18.9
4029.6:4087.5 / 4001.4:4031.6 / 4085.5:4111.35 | -0.09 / 20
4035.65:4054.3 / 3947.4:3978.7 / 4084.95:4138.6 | -0.15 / 19.1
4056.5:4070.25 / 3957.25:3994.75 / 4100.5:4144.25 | -0.14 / 19.6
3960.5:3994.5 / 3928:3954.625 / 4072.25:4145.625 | 0.11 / 20.2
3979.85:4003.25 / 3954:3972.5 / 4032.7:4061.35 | -0.18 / 18.6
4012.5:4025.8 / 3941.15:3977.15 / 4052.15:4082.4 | -0.06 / 20.4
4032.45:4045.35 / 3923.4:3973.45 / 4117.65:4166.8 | -0.09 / 20.2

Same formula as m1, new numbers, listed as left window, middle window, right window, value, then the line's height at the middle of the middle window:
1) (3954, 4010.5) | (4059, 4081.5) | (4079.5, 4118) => -2.7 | 19.3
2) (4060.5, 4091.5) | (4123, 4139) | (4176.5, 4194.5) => -0.8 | 21.1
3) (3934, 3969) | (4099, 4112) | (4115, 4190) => 2.8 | 21.1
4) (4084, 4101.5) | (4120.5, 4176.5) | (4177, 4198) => -4.6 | 20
